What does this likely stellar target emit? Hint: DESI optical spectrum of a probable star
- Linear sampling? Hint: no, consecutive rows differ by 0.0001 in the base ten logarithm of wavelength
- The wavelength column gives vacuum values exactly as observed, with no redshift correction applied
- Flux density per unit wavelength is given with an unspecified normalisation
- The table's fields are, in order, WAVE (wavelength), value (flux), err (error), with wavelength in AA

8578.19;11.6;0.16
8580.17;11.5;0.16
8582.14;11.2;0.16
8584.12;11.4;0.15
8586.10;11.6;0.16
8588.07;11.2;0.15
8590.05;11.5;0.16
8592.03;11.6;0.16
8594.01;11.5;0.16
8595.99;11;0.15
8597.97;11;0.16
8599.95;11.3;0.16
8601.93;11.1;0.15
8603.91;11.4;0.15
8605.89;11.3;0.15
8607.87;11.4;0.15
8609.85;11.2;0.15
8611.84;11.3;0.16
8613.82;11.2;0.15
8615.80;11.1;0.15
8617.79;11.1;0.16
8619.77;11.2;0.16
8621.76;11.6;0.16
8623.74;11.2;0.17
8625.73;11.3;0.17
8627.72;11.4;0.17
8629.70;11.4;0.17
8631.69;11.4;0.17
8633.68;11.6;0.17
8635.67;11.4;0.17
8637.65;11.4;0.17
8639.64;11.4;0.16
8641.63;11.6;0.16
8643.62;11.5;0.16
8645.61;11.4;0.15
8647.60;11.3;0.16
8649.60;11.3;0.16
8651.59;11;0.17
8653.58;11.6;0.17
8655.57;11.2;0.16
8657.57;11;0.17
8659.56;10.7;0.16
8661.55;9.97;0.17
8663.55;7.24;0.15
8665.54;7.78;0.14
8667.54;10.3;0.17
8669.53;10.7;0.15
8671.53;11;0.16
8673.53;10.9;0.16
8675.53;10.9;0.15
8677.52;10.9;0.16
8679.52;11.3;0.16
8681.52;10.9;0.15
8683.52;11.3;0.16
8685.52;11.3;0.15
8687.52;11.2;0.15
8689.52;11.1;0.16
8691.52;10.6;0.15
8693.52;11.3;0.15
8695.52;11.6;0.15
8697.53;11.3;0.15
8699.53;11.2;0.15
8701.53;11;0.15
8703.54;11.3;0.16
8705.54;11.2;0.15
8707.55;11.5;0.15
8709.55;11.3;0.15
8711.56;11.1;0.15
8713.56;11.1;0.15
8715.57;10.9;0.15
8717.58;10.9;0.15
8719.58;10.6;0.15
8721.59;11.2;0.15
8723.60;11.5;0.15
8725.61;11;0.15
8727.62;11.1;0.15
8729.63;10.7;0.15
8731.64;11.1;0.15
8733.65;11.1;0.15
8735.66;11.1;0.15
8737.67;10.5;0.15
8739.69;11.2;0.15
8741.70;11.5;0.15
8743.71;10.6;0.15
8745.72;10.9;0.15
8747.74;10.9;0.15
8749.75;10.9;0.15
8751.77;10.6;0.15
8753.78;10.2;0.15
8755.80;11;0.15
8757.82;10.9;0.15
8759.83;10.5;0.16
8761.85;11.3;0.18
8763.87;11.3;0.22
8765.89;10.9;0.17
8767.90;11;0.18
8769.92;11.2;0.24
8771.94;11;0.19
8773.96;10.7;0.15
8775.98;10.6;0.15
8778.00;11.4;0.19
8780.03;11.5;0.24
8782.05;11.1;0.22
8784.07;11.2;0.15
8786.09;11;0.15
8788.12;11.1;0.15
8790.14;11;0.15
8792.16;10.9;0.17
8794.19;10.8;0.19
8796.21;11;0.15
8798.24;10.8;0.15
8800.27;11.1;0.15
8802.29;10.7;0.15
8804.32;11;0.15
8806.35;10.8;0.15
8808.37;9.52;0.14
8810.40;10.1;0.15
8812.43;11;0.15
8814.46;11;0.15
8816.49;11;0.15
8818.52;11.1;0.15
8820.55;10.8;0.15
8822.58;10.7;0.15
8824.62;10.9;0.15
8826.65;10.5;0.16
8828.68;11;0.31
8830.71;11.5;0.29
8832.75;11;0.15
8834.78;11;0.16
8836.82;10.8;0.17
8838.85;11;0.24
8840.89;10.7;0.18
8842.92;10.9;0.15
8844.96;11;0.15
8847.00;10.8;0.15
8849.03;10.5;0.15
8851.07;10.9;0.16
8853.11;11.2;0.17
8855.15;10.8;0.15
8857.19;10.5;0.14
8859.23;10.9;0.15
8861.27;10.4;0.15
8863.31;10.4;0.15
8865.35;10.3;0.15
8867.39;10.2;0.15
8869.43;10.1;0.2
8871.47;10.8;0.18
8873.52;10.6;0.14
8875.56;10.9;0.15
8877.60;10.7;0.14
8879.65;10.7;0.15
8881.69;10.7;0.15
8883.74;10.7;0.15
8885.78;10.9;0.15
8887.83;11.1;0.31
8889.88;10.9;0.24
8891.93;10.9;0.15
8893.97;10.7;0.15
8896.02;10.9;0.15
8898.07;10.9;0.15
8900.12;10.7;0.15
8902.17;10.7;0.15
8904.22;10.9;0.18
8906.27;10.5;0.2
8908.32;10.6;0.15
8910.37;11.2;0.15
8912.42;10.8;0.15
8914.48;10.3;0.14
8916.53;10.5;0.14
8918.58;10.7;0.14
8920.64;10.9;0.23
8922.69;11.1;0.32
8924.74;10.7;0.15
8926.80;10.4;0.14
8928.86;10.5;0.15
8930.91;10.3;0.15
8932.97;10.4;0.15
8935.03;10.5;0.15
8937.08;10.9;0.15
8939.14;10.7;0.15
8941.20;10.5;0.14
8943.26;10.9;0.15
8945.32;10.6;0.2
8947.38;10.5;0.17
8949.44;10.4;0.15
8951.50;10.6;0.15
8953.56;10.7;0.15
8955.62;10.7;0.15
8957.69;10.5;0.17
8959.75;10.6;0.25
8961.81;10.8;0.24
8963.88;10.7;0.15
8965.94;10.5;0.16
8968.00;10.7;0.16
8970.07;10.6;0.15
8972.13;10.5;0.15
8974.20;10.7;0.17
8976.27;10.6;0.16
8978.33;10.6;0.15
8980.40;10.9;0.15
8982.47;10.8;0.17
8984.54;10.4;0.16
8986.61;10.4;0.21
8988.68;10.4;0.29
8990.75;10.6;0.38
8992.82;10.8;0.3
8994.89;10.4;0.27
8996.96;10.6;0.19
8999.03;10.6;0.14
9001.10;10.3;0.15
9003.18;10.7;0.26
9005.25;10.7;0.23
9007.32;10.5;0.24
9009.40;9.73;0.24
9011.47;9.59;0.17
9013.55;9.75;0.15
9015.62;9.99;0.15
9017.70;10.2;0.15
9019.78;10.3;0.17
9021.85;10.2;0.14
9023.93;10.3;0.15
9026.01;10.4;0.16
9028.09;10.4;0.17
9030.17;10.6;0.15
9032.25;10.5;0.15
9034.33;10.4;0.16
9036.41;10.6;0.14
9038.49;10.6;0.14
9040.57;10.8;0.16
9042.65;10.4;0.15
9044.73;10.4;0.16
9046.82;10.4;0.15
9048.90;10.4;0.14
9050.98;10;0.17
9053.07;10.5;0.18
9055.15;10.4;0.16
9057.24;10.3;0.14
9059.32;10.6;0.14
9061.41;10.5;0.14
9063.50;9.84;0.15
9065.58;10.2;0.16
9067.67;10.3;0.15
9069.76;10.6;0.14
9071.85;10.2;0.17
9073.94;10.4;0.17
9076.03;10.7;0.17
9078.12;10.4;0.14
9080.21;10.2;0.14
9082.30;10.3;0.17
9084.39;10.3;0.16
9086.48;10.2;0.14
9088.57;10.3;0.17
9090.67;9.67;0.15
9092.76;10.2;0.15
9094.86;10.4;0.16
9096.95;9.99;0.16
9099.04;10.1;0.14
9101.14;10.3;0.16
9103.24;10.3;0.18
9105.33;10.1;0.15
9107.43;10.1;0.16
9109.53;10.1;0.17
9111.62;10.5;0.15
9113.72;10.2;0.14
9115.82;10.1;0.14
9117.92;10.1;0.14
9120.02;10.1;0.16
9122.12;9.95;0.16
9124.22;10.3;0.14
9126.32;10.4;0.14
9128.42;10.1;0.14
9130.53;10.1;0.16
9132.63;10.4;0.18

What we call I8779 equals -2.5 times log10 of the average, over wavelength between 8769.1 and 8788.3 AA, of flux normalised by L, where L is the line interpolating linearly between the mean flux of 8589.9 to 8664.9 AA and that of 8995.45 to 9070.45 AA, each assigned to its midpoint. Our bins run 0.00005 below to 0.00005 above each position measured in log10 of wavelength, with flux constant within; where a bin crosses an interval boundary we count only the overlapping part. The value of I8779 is -0.02 mag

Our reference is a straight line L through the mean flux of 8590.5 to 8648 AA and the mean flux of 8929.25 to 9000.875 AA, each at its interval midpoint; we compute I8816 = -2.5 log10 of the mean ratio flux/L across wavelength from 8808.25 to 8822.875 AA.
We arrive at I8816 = 0.02 mag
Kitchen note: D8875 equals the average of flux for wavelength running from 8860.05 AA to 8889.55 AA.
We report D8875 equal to 10.6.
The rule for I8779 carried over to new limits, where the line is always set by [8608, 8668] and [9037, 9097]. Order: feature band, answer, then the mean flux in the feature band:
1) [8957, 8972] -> -0.015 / 10.6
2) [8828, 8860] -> -0.023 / 10.9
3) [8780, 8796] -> -0.029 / 11.1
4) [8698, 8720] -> -0.024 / 11.1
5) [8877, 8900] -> -0.022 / 10.8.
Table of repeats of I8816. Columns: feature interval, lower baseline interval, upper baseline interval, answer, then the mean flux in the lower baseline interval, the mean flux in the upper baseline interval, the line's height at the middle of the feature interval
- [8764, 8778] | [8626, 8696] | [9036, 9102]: -0.02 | 10.9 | 10.3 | 10.8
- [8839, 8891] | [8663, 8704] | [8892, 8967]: 0.00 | 10.8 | 10.7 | 10.7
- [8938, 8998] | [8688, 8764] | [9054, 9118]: -0.01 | 11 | 10.3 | 10.5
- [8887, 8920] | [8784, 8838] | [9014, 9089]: -0.01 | 10.9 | 10.4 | 10.7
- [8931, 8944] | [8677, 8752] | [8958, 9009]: 0.01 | 11.1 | 10.6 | 10.7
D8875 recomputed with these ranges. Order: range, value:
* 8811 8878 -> 10.8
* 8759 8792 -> 11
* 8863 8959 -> 10.7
